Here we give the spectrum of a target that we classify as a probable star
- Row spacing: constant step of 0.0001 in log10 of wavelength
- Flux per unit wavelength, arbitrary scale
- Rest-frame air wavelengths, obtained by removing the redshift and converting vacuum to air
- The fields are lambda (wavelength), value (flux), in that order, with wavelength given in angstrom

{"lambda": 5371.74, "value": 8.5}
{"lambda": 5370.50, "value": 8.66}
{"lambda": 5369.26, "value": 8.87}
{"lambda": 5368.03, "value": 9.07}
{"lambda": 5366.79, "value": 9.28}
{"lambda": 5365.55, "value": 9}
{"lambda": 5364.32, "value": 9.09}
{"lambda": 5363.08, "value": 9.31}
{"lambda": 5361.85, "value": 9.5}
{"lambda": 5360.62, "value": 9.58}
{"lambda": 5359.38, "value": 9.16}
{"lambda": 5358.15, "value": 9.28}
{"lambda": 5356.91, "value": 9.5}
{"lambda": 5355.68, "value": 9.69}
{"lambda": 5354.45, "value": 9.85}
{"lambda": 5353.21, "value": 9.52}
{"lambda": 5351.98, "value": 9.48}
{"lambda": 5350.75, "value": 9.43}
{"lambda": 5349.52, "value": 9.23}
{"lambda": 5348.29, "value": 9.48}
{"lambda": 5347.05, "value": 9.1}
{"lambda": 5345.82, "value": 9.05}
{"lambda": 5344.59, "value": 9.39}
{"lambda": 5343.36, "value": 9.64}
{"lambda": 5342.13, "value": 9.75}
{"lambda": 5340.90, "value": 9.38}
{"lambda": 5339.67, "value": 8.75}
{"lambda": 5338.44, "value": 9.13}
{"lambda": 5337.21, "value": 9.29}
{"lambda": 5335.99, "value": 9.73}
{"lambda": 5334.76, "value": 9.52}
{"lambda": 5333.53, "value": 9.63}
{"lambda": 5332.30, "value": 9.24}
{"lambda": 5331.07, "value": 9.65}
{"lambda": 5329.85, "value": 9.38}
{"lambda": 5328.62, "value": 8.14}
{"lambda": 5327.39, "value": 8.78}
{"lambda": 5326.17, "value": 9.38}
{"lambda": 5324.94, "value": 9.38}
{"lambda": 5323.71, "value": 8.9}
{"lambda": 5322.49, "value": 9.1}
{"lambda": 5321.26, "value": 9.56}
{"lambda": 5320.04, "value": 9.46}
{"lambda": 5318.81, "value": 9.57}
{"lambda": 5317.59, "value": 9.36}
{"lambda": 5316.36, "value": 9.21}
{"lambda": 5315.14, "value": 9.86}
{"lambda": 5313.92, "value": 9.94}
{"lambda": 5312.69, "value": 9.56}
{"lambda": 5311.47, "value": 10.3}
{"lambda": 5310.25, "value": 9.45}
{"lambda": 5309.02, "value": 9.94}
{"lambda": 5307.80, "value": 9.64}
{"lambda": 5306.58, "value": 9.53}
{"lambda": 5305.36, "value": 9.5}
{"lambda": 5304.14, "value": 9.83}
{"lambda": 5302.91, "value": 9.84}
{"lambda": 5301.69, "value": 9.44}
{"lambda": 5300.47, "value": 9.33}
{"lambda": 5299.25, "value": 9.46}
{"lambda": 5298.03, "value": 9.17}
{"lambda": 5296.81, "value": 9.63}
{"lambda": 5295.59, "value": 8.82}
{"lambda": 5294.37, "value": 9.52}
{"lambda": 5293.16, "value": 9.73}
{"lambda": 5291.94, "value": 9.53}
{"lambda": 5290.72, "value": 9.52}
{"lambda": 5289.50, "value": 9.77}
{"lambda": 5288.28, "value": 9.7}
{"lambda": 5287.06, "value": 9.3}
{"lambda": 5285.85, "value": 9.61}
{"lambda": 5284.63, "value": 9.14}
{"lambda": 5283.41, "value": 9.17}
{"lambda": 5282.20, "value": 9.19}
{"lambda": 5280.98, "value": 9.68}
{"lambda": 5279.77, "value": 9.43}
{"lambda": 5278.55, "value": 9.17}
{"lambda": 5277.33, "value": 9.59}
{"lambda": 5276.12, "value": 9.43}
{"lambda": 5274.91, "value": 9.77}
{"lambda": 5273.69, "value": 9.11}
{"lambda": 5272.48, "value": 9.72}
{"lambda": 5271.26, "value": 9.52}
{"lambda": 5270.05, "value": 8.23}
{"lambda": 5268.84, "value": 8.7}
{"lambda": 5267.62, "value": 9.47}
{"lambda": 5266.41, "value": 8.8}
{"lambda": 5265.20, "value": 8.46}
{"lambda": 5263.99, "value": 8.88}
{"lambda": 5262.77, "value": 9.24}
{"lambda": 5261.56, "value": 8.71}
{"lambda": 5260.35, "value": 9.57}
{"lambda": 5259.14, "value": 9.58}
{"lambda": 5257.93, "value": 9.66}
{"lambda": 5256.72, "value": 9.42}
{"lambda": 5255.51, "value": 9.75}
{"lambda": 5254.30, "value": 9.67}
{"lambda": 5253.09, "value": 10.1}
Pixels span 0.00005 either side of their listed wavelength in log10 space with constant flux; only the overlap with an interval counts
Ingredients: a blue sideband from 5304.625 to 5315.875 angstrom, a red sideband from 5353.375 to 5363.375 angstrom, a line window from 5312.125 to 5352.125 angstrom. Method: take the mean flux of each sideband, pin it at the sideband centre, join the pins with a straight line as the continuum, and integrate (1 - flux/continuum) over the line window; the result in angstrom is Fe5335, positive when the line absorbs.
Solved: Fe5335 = 1.2 angstrom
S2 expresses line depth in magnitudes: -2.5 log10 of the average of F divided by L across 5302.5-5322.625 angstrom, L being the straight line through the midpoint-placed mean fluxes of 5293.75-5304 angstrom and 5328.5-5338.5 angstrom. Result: -0.03 mag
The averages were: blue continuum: 9.42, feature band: 9.63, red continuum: 9.37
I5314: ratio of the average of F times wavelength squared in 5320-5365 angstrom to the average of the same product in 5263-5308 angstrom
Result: 1.02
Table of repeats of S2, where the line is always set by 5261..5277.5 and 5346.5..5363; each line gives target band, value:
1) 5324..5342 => 0.01 mag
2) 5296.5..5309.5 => -0.04 mag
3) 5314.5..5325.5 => -0.01 mag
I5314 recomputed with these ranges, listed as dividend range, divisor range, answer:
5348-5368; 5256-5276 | 1.06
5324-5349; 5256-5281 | 1.03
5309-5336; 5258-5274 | 1.06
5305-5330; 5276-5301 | 1.01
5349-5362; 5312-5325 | 1.02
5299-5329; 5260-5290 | 1.04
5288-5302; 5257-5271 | 1.06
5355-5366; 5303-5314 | 0.98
